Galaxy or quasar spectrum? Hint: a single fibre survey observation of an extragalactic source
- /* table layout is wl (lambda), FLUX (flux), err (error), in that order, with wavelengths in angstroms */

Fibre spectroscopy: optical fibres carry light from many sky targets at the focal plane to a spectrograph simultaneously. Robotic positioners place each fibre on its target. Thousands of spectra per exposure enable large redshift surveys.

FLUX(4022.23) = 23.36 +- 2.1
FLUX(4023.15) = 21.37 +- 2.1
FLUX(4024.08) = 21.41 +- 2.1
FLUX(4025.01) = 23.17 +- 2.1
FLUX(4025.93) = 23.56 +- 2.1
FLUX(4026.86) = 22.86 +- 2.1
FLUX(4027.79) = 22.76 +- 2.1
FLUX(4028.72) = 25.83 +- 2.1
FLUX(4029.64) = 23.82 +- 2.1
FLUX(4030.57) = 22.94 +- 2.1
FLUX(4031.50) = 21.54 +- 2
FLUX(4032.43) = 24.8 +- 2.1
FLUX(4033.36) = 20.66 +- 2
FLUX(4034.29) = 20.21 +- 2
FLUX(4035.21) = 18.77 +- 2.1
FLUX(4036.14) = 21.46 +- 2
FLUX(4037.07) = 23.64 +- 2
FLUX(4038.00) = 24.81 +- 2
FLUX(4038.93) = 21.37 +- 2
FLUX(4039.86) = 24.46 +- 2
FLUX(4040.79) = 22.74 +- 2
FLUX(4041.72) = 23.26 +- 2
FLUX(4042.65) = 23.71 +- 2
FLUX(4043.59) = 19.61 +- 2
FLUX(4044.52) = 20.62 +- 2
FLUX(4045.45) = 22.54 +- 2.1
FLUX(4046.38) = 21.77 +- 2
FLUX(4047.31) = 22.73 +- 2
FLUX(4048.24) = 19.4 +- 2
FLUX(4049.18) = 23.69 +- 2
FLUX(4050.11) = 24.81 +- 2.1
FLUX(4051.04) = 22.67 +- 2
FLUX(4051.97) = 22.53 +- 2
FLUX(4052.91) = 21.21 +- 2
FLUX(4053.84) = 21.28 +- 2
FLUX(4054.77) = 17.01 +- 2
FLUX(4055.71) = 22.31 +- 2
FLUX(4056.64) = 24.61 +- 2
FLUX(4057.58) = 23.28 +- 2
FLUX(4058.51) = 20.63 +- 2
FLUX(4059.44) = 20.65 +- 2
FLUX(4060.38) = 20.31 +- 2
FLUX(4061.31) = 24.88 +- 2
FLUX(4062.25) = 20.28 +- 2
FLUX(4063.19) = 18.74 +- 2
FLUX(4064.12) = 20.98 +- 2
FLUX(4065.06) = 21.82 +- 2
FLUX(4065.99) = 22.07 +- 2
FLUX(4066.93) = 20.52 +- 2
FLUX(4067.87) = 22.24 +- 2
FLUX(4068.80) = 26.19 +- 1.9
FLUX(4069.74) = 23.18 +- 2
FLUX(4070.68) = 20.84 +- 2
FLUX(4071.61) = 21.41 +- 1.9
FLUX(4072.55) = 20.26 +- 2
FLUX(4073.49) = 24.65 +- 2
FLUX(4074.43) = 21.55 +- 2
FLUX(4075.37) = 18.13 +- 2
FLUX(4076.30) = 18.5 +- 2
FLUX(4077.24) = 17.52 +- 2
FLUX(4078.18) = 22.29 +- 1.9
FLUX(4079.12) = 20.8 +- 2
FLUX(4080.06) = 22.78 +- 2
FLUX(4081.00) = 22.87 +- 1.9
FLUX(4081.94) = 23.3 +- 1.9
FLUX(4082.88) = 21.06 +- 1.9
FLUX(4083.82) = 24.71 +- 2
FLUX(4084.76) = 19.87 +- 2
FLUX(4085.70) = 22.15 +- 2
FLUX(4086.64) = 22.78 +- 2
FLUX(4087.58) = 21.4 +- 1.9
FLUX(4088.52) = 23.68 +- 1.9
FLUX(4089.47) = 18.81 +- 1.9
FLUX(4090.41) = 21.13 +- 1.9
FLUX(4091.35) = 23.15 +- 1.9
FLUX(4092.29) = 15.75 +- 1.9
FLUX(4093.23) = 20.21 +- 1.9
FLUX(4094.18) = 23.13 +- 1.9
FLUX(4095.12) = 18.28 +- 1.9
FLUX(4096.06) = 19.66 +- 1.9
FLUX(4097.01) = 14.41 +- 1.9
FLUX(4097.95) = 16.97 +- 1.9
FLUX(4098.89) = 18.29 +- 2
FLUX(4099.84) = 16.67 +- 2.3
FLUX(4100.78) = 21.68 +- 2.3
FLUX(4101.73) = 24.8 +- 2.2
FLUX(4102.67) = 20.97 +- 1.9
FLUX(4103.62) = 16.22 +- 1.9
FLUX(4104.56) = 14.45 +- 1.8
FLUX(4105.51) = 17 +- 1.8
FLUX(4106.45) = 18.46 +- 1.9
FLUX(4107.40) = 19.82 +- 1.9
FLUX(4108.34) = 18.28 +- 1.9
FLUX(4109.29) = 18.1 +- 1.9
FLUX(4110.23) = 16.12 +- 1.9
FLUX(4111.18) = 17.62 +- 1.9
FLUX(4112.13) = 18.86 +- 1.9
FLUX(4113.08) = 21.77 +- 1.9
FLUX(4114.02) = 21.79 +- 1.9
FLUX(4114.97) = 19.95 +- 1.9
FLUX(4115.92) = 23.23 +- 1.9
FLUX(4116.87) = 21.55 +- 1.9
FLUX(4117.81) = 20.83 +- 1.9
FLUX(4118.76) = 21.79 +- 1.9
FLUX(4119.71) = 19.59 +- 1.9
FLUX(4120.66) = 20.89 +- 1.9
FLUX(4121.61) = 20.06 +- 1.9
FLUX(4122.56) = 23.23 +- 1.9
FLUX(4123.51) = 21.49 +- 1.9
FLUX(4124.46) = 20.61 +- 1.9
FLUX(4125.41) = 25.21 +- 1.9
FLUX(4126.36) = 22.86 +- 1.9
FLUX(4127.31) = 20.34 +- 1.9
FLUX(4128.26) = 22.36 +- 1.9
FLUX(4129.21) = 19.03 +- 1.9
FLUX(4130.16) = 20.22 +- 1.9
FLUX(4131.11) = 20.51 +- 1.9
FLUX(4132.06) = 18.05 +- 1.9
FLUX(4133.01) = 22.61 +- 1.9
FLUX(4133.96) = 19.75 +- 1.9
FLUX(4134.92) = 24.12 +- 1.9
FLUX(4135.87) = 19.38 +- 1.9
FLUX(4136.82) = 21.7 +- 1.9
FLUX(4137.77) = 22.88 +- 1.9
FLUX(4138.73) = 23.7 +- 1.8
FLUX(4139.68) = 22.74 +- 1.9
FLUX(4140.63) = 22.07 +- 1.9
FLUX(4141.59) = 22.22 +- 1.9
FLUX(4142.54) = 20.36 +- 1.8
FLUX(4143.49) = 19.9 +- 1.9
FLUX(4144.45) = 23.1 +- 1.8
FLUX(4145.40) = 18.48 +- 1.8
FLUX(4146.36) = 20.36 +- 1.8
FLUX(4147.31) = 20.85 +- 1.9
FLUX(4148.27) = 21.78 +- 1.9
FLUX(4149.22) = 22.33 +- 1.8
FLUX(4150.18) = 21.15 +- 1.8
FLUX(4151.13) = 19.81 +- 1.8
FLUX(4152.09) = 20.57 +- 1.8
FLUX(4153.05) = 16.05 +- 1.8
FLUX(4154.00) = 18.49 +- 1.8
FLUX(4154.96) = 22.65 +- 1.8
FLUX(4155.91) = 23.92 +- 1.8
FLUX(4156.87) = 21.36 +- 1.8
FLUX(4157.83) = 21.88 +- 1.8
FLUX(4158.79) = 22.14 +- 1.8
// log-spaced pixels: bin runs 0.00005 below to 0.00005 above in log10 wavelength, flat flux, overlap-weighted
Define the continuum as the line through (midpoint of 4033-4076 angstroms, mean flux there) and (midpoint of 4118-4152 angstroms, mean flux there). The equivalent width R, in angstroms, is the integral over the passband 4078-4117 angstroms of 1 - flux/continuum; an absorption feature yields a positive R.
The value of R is 2.64 angstroms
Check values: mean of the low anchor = 21.8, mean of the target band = 20.1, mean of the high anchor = 21.3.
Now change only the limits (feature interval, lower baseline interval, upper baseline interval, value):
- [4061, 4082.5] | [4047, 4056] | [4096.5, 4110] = -1.23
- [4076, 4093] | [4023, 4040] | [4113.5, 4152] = 0.51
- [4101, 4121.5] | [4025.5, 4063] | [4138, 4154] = 1.63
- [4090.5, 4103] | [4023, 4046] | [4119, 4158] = 1.23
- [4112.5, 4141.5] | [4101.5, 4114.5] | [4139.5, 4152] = -2.24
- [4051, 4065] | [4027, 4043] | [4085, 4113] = 0.08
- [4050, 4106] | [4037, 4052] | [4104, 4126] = 1.34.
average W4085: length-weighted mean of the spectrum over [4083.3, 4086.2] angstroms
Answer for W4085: 22.2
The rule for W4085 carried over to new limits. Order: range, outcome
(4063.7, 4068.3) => 21.5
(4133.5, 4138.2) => 21.6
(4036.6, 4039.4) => 23.3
